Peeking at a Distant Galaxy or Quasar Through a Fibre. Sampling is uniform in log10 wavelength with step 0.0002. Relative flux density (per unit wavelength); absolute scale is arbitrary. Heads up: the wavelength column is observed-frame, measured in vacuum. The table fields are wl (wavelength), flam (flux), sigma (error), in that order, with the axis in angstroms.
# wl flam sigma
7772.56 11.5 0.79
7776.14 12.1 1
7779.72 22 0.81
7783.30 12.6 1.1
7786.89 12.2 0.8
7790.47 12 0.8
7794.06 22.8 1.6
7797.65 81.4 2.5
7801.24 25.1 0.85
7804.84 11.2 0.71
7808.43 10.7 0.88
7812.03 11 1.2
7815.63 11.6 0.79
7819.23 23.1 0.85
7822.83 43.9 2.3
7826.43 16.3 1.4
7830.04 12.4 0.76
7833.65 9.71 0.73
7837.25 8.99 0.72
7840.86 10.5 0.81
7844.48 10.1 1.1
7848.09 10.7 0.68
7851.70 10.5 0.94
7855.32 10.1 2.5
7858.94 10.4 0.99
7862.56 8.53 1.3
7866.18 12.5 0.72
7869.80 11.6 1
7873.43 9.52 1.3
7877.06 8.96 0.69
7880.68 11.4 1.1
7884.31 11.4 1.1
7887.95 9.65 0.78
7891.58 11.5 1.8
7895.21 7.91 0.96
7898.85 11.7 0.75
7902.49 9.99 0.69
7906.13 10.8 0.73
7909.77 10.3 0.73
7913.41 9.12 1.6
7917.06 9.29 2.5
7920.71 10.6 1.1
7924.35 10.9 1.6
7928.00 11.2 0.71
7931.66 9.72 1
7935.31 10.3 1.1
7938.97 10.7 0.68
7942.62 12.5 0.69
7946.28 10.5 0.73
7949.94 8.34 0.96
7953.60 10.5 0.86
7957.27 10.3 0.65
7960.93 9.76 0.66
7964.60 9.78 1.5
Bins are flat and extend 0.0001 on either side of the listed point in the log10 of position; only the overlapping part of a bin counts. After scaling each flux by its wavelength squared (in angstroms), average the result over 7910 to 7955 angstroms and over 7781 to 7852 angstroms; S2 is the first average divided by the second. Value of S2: 0.6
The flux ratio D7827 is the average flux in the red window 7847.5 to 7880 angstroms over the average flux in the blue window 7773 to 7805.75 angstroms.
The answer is 0.44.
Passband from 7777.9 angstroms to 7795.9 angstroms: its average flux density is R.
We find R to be 16.5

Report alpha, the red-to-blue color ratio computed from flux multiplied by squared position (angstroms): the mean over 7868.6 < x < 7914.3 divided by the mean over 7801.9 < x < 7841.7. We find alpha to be 0.7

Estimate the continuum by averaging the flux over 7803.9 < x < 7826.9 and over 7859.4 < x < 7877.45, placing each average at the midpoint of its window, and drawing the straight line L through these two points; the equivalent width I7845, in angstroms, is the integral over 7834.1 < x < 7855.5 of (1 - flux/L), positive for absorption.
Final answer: 5.85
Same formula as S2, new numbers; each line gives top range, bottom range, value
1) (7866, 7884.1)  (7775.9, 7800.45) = 0.42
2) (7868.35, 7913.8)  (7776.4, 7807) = 0.44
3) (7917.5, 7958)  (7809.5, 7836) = 0.60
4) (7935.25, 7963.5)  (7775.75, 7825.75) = 0.48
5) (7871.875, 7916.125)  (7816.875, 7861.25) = 0.71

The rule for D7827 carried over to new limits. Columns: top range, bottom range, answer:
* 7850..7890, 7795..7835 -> 0.44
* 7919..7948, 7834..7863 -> 1.08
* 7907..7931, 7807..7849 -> 0.68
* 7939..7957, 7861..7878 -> 1.02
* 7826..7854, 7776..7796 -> 0.66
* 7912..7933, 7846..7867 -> 0.98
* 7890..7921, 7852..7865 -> 1.02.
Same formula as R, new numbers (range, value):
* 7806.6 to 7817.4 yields 11.1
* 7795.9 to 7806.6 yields 39.1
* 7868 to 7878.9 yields 10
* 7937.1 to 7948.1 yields 11.2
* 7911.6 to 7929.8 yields 10.2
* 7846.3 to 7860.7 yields 10.4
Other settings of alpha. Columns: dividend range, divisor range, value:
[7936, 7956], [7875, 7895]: 1.03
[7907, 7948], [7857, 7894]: 1.01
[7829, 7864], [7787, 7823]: 0.43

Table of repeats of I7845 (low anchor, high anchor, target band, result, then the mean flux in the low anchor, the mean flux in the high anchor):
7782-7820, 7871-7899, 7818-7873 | 7.14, 21.3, 10.2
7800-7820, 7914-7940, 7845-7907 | 9.21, 14.8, 10.3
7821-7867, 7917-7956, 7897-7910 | 0.89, 13.5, 10.5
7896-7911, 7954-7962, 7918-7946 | -1.25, 10.5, 10.1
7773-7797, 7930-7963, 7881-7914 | 6.27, 18.5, 10.3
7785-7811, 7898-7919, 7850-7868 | 6.69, 24.6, 10.1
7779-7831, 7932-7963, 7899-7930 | 6.31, 22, 10.3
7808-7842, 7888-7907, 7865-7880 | 2.07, 16.1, 10.3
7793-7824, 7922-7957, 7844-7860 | 8.16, 26.5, 10.5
